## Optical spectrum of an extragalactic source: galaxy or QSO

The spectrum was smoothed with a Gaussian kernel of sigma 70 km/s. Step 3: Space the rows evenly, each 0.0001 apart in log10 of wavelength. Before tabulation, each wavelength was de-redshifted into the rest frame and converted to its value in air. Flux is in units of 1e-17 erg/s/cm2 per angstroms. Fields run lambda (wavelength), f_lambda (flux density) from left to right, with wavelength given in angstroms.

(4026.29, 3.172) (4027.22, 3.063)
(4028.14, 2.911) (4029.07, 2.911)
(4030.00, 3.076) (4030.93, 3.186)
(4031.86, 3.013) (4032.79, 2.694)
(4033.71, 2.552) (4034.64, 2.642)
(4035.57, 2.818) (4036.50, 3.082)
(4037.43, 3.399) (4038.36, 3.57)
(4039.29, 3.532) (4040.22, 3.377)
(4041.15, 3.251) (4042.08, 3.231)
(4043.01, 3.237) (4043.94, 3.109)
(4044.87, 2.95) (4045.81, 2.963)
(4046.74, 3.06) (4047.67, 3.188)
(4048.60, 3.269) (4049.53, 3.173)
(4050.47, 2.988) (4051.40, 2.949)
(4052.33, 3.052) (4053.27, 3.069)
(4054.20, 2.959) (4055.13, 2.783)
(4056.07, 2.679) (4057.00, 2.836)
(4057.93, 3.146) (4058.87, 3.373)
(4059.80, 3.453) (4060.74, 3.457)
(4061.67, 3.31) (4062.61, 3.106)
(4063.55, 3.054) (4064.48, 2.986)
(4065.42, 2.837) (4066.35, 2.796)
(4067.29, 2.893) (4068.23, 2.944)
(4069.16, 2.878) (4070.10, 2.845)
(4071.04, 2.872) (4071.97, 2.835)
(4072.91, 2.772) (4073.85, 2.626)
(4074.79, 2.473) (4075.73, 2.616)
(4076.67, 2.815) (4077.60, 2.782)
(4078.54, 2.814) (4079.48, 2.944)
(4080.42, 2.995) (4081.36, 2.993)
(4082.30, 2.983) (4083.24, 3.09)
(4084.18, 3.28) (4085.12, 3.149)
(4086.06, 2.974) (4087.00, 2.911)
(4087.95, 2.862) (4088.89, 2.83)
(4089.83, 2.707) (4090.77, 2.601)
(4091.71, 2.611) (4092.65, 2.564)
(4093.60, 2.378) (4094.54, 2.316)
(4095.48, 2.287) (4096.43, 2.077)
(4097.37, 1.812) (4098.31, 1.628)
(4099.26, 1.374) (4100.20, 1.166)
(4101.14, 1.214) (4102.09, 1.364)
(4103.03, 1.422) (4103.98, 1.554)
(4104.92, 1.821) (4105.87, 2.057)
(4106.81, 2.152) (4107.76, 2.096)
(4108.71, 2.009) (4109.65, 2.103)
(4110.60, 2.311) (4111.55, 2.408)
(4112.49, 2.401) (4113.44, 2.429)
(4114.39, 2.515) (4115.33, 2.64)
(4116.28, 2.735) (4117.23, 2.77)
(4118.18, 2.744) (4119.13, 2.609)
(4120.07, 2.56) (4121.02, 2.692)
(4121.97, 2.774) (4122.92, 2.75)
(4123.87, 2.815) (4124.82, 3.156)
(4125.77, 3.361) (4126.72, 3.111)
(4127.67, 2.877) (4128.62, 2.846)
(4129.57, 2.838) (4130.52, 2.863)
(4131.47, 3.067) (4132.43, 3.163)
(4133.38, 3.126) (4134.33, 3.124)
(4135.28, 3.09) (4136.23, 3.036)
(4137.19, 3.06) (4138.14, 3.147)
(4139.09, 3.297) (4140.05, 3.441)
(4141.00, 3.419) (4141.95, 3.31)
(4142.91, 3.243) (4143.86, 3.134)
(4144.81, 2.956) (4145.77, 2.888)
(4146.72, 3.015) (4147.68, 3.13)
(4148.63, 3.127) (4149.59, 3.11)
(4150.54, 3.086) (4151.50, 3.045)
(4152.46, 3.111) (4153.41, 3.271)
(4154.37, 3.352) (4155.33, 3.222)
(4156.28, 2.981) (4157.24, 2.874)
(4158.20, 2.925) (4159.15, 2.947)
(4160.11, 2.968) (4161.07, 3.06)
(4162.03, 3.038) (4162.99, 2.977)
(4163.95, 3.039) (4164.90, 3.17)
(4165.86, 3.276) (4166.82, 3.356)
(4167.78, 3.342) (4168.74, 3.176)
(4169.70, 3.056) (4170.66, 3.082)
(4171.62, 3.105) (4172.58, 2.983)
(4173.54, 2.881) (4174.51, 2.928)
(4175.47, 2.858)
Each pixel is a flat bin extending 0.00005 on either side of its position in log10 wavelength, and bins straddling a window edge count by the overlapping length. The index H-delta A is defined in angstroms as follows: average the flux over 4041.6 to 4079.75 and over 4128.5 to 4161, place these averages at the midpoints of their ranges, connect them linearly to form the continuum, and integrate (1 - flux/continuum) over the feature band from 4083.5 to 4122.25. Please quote 9.2 angstroms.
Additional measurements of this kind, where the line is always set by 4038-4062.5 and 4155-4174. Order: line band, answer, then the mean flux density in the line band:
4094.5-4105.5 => 5.2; 1.65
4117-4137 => 1.1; 2.93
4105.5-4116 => 2.8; 2.29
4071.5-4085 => 1.1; 2.87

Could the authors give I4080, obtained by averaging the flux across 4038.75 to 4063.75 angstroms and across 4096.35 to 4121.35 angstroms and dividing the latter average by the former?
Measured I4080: 0.7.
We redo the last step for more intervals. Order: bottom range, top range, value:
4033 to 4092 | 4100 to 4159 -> 0.92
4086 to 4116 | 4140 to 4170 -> 1.44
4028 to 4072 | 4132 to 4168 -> 1.02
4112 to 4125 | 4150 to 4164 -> 1.14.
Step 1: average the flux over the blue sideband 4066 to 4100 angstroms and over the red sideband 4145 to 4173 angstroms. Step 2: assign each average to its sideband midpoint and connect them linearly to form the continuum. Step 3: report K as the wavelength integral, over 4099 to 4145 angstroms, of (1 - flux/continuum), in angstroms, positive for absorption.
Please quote 4.4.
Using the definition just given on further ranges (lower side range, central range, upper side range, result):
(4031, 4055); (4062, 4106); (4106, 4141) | 6.04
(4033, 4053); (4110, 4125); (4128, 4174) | 2.28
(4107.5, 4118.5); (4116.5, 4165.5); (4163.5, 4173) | -4.17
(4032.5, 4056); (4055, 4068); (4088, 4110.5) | -1.48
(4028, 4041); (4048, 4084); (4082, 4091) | 0.36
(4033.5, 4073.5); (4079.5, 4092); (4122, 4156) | 0.58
